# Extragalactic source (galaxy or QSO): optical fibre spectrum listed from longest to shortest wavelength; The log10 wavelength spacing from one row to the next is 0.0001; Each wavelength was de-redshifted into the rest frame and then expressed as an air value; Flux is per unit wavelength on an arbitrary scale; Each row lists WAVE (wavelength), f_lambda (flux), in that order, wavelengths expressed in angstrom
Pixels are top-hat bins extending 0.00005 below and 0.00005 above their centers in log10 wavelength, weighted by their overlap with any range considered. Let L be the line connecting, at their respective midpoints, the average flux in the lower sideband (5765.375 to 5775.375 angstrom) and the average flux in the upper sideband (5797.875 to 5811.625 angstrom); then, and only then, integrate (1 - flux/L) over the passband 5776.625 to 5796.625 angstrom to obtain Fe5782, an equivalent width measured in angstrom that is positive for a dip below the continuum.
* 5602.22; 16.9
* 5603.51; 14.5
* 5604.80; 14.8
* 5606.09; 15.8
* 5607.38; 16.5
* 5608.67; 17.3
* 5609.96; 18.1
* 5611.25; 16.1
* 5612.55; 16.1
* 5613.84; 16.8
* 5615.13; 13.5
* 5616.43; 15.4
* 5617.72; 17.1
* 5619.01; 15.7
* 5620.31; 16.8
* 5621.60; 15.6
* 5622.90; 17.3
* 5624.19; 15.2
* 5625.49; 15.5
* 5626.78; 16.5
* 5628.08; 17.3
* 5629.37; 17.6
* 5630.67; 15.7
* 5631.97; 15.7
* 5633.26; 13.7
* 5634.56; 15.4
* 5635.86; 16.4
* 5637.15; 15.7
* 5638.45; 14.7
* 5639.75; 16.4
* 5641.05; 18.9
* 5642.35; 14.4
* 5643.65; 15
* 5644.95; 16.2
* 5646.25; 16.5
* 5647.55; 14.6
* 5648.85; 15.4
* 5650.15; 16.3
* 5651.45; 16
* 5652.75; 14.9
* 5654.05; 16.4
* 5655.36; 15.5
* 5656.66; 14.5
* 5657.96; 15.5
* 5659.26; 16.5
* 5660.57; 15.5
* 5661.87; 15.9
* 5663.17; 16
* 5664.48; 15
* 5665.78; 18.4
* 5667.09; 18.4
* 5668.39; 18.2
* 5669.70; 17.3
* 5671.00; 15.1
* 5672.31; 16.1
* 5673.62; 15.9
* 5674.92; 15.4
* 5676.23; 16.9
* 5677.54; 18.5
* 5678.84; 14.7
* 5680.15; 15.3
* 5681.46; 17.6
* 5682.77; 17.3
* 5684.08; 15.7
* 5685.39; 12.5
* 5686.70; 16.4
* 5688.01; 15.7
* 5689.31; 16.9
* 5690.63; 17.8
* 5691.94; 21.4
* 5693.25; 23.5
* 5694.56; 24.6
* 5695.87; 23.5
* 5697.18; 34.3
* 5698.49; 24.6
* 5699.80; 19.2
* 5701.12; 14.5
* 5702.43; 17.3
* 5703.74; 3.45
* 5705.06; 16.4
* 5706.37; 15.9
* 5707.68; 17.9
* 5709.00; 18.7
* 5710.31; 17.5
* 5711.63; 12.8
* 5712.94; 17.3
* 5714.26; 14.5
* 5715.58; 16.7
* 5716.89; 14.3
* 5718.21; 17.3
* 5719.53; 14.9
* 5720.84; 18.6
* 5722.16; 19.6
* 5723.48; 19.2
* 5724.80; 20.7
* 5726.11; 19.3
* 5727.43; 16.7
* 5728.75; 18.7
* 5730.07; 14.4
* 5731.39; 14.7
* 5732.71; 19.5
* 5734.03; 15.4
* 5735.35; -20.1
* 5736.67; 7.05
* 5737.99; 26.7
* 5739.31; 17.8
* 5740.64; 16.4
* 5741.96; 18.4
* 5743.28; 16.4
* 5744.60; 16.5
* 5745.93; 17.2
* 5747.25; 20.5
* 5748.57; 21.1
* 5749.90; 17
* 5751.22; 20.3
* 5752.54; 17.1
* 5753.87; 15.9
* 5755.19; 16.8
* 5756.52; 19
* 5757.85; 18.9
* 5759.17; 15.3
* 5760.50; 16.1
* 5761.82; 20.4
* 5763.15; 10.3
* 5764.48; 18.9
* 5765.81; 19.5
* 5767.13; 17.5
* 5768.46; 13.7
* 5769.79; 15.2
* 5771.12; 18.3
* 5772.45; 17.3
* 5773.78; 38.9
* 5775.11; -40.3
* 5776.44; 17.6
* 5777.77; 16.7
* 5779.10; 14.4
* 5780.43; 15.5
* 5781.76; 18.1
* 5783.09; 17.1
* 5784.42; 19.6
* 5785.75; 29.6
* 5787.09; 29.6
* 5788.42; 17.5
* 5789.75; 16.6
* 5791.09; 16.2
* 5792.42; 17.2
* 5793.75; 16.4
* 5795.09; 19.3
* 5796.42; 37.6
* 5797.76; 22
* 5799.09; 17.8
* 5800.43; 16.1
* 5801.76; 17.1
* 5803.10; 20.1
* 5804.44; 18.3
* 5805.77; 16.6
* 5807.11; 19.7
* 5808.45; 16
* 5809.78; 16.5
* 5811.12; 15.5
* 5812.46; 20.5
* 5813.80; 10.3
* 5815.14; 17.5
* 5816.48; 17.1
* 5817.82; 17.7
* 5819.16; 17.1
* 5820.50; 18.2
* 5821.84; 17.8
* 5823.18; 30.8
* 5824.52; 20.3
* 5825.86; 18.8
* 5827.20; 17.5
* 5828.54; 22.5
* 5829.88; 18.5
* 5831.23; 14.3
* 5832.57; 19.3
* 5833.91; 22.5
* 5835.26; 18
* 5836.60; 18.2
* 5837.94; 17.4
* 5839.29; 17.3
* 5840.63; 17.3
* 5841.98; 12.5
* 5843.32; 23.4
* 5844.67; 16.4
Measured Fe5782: -4.6 angstrom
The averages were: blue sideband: 14.5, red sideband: 17.6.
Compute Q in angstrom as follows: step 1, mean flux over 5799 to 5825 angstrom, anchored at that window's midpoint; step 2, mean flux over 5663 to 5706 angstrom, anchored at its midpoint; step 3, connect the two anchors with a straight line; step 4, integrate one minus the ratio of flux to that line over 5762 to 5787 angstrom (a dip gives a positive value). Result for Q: 2.9 angstrom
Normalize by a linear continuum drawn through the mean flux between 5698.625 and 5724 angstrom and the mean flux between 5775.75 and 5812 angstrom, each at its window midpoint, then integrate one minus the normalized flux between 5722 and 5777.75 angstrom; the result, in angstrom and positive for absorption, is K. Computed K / 5.8 angstrom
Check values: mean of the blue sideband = 16.3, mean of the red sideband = 19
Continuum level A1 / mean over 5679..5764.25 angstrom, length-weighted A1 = 17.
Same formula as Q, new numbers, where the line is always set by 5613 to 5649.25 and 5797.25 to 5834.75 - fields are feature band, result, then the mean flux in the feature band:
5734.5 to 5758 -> 2.5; 15.6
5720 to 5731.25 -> -0.6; 18.2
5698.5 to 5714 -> 0.9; 15.9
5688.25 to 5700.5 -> -4.3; 22.6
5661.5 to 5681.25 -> -0.1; 16.5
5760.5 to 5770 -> 0.6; 16.5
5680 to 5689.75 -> 0.4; 15.9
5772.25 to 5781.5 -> 3.3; 11.4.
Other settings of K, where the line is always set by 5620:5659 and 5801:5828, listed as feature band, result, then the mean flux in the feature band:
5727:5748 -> 2.9 angstrom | 14.8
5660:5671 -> -0.4 angstrom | 16.8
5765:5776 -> 3.1 angstrom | 12.7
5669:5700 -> -4.0 angstrom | 18.6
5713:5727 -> -0.5 angstrom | 17.5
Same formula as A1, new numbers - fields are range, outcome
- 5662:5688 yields 16.3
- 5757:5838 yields 17.9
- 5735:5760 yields 16.1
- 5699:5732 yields 16.5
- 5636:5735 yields 16.9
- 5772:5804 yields 17.8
